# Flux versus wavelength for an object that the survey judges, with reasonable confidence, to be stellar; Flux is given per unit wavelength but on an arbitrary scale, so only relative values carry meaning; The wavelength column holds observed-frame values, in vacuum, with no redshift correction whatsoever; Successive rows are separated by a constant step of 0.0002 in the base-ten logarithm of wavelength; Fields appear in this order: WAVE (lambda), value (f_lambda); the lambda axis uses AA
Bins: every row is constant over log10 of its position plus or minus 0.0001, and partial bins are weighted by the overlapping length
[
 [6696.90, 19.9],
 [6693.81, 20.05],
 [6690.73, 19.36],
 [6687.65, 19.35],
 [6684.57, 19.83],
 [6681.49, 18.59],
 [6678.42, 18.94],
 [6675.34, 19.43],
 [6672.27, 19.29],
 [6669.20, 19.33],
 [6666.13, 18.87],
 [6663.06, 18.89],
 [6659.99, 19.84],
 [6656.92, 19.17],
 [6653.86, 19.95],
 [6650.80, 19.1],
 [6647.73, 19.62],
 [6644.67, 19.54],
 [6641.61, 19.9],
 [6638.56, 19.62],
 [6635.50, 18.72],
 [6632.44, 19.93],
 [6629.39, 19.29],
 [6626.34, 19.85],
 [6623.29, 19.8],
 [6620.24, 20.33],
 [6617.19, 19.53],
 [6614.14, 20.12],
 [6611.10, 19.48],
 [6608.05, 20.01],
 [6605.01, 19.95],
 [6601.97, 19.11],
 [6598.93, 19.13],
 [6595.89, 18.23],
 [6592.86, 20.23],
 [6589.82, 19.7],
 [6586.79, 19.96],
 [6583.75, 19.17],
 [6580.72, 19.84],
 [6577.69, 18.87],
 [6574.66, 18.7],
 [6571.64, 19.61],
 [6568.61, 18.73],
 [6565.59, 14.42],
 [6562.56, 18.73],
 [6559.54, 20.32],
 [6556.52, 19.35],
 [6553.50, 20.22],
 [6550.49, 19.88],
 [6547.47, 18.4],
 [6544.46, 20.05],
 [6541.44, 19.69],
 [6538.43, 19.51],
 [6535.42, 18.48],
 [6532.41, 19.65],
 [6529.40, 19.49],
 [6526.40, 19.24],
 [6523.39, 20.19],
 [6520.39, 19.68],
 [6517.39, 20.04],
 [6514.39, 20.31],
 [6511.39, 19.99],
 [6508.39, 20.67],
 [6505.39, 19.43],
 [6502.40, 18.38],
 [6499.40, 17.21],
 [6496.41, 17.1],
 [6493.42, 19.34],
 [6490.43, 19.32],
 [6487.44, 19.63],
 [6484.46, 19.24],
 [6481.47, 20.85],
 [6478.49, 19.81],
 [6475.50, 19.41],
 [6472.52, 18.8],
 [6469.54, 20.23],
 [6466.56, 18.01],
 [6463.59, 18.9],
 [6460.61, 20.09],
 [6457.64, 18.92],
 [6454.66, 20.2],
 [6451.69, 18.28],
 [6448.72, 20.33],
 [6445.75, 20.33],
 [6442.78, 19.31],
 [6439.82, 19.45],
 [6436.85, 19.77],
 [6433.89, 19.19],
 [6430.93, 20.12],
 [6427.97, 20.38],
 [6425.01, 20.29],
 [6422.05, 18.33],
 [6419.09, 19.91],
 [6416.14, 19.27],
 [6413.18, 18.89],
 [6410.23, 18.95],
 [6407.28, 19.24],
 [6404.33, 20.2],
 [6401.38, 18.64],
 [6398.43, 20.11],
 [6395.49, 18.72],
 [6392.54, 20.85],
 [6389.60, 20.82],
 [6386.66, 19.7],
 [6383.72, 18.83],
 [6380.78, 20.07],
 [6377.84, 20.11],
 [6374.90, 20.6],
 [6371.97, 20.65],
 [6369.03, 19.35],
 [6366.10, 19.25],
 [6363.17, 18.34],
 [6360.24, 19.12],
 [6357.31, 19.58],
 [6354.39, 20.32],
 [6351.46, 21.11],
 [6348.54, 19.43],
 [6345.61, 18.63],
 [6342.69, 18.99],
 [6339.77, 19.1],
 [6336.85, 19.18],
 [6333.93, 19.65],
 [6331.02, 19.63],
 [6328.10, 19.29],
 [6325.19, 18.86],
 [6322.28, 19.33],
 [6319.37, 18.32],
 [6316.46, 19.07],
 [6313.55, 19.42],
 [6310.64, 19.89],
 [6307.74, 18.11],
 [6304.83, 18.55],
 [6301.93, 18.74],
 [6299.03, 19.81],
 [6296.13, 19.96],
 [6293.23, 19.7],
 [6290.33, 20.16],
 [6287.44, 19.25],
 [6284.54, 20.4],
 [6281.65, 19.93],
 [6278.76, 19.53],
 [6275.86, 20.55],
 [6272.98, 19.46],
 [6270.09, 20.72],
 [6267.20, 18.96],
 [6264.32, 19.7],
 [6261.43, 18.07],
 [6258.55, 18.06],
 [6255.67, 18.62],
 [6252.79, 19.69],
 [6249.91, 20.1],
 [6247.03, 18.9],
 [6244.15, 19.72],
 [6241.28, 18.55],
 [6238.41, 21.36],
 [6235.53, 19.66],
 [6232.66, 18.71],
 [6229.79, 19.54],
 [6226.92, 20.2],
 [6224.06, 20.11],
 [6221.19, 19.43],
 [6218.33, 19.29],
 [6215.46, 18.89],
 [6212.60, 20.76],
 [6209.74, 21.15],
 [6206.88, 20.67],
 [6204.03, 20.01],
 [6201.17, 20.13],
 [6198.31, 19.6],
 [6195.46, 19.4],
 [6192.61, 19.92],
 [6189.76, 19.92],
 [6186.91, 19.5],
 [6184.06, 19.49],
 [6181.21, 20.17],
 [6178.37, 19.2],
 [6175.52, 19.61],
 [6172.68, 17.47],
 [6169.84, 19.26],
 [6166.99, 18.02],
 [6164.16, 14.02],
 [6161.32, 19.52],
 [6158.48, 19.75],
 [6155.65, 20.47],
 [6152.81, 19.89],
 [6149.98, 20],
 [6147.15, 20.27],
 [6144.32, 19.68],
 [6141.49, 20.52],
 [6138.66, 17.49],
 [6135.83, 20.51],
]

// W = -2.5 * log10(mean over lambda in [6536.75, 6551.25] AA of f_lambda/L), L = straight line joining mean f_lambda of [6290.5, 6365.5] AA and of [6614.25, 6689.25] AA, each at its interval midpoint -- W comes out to 0.00 mag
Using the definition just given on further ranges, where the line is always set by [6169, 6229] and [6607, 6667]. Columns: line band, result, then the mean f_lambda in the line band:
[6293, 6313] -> 0.03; 19.2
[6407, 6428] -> 0.02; 19.3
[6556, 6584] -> 0.05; 18.7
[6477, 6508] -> 0.03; 19.1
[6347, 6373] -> 0.00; 19.7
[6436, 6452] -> 0.00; 19.7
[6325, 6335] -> 0.01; 19.4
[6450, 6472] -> 0.02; 19.2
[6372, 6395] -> -0.02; 20.1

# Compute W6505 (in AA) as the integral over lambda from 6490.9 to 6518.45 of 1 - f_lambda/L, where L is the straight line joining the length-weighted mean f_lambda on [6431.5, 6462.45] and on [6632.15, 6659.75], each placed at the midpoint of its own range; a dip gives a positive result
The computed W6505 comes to 0.6 AA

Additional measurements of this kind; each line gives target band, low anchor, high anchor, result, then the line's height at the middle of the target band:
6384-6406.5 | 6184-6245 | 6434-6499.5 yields -0.36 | 19.5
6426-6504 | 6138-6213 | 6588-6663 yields 0.83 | 19.5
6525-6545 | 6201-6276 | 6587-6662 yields 0.19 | 19.6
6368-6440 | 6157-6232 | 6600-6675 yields -0.82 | 19.5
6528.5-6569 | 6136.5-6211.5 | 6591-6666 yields 0.95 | 19.5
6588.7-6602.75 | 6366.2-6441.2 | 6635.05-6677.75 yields 0.13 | 19.5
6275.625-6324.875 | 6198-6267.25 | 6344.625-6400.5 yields 0.67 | 19.7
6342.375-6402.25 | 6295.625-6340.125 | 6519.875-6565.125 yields -1.48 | 19.2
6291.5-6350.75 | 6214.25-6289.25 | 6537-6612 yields 0.76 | 19.5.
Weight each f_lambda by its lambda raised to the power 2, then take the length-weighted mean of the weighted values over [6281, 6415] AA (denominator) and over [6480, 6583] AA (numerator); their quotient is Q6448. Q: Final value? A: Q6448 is 1.05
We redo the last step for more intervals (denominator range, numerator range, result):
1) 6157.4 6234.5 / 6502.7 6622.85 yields 1.12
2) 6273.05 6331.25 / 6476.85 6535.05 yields 1.07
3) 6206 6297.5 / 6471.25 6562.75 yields 1.07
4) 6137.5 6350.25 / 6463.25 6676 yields 1.10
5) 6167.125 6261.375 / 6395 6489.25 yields 1.07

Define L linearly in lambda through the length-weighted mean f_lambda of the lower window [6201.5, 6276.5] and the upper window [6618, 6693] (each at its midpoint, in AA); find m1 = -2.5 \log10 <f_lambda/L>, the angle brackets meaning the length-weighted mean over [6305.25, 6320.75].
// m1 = 0.04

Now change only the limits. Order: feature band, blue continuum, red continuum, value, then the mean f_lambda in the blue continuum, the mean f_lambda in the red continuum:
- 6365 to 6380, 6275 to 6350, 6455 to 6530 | -0.04 mag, 19.4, 19.4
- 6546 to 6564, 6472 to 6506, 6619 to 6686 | -0.02 mag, 19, 19.4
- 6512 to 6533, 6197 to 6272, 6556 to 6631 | -0.03 mag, 19.6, 19.3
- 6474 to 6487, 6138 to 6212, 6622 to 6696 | -0.02 mag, 19.5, 19.4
